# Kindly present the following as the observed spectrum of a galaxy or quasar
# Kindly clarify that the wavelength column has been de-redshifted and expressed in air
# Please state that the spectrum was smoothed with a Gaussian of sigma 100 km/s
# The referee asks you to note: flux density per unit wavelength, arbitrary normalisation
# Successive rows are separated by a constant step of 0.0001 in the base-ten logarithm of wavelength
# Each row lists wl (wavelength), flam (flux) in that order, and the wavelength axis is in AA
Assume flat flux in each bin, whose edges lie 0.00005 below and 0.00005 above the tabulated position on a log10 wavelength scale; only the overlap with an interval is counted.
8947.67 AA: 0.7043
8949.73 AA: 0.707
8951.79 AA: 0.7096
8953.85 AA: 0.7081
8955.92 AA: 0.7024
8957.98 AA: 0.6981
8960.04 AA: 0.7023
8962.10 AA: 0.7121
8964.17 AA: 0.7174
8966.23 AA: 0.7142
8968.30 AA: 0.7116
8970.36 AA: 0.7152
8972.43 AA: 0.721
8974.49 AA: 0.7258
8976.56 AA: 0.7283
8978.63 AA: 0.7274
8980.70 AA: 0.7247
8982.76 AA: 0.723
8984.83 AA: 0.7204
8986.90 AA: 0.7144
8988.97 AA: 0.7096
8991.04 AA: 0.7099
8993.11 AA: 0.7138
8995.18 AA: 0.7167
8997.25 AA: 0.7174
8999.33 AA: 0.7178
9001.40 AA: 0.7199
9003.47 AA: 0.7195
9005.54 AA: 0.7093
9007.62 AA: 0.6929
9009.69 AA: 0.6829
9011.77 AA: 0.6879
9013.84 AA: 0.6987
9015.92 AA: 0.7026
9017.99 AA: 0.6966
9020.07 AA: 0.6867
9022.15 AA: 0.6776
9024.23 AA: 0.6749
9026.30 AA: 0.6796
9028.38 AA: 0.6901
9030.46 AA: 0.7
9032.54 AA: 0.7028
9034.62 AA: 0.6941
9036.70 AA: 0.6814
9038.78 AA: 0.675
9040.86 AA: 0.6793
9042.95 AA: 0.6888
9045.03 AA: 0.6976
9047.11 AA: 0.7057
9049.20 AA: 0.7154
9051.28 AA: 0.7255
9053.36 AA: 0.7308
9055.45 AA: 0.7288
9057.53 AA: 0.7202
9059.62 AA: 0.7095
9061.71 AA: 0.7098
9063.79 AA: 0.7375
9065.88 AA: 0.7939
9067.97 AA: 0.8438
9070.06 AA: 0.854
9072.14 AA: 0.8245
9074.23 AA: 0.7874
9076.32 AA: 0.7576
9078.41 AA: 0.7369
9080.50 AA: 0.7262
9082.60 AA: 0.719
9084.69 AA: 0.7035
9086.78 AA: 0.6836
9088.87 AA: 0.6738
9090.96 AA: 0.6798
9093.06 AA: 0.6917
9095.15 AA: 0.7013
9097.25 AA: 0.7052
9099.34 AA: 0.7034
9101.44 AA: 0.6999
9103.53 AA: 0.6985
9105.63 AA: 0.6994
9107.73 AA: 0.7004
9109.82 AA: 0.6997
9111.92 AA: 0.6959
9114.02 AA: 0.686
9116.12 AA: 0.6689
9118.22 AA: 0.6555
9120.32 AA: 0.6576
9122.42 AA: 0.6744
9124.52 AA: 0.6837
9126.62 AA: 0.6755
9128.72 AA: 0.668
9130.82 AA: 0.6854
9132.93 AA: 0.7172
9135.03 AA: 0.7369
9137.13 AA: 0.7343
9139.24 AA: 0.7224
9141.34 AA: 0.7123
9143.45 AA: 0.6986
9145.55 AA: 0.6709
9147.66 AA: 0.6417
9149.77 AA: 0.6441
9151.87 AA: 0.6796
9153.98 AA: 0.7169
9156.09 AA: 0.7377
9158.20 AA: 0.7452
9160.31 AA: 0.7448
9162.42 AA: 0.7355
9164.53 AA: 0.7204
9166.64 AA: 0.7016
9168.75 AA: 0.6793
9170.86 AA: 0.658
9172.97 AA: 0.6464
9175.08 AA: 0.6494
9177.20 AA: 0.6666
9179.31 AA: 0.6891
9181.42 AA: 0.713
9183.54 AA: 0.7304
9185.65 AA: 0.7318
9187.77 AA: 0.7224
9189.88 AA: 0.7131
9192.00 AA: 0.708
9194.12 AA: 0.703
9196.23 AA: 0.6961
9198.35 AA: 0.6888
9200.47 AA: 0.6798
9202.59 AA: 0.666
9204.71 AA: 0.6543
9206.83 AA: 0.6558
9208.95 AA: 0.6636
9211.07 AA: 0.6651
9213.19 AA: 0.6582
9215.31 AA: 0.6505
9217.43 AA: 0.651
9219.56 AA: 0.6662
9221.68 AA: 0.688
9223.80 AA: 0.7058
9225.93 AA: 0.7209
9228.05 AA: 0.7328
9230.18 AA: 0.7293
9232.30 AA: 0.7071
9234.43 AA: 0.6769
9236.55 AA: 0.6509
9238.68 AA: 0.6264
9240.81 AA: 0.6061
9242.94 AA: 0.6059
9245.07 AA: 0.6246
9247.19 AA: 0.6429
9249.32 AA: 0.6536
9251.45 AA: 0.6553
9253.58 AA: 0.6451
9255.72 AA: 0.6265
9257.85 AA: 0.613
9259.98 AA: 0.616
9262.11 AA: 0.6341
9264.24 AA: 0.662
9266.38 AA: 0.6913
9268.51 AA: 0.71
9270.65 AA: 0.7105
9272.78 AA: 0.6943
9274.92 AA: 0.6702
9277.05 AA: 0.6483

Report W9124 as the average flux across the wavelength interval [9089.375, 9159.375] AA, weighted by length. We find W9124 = 0.693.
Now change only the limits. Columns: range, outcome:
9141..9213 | 0.691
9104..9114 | 0.697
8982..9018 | 0.709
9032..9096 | 0.725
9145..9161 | 0.697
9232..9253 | 0.643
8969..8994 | 0.72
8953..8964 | 0.705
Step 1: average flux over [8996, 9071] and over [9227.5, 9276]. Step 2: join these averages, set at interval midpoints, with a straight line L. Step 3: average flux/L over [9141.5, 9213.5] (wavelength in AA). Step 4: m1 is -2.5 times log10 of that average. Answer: -0.02 mag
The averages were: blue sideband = 0.712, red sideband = 0.659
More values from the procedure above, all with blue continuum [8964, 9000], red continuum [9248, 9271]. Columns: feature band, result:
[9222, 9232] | -0.090 mag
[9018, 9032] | 0.034 mag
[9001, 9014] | 0.017 mag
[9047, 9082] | -0.082 mag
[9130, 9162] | -0.041 mag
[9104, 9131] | 0.009 mag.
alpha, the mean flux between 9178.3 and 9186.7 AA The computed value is 0.716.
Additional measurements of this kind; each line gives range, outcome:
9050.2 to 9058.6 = 0.727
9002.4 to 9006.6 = 0.714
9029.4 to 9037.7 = 0.695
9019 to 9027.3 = 0.68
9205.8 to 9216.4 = 0.659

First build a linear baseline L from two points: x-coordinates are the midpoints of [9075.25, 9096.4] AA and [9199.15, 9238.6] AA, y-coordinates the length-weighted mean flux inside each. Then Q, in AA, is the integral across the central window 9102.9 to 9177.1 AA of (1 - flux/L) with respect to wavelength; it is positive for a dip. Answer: 0.3 AA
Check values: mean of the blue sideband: 0.707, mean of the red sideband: 0.678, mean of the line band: 0.692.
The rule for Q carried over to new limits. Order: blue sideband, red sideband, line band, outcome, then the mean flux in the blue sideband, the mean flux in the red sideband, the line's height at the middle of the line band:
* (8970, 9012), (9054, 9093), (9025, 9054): 1.35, 0.715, 0.742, 0.731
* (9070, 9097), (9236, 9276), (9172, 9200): -0.62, 0.729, 0.649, 0.682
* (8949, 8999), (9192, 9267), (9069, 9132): -1.55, 0.715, 0.664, 0.689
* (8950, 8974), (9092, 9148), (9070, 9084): -1.35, 0.711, 0.693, 0.697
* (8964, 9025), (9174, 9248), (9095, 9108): -0.13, 0.709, 0.678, 0.694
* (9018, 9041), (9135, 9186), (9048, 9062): -0.64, 0.686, 0.699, 0.689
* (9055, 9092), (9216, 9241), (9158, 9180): 0.43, 0.744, 0.682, 0.706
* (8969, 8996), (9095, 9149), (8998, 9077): -1.13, 0.719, 0.692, 0.708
